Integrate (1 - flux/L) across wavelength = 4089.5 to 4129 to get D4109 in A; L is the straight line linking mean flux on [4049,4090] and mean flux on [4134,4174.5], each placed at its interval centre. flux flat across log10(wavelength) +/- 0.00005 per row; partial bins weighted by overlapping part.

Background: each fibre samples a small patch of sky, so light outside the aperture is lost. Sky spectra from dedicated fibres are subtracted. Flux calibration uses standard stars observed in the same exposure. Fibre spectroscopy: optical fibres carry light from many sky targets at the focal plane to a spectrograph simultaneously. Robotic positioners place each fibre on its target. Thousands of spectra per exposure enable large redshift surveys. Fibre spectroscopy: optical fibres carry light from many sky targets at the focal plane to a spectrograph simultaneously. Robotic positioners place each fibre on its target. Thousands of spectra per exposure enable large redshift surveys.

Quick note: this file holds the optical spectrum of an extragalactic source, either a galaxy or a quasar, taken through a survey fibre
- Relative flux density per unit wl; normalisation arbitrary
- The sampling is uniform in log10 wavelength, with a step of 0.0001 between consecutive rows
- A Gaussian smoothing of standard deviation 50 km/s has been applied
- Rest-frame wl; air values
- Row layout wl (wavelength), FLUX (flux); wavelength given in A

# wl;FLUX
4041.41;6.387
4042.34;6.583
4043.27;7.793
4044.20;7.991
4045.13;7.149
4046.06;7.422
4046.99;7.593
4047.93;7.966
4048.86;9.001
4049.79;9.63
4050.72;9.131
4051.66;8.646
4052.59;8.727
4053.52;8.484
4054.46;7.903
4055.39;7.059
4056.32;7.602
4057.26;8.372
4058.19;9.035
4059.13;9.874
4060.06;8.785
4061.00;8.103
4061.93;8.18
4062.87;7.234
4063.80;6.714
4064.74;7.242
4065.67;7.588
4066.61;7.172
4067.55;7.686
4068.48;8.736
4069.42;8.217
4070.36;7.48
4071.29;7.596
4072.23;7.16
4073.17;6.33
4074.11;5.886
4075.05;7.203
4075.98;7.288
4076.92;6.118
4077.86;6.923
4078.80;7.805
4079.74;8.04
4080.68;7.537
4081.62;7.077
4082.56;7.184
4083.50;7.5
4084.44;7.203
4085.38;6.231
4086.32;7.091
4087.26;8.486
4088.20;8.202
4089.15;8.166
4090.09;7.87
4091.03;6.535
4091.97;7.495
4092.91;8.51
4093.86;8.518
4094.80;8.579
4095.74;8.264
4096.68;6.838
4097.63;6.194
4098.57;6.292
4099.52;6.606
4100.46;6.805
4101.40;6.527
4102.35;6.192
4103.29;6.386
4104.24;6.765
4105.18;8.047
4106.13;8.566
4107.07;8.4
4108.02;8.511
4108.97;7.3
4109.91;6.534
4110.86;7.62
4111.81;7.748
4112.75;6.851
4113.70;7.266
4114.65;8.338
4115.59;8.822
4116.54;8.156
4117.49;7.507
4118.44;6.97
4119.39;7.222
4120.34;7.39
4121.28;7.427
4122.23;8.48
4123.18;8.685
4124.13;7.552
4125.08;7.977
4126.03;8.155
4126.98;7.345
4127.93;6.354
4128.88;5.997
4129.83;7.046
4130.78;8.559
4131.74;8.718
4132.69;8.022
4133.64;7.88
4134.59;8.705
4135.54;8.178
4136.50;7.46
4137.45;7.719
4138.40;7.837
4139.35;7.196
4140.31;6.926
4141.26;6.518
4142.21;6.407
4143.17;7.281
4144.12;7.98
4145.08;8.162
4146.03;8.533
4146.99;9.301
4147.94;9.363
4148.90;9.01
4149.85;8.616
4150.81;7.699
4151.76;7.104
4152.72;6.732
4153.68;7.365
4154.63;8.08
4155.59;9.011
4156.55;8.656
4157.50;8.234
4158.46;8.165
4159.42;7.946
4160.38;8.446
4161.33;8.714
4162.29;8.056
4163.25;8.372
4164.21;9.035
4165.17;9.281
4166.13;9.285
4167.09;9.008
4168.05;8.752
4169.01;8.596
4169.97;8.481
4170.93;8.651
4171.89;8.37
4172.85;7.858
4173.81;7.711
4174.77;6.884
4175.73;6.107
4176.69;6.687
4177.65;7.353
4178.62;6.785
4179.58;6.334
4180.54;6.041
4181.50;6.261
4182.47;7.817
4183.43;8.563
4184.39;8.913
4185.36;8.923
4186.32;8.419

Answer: 2.3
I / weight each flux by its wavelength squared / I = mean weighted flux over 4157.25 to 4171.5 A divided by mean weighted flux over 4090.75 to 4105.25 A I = 1.2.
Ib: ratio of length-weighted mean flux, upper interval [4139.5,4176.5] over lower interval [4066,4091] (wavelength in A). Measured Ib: 1.10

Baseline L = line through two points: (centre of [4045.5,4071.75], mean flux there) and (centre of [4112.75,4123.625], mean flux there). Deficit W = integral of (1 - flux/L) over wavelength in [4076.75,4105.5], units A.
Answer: 2.3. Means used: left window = 8.11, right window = 7.8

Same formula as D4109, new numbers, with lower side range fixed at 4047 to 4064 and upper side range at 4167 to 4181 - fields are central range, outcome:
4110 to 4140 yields 0.69 A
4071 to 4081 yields 1.40 A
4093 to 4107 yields 1.39 A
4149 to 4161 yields -0.59 A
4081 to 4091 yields 0.85 A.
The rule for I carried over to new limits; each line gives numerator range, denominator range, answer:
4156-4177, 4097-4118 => 1.16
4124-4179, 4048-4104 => 1.08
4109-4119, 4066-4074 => 1.04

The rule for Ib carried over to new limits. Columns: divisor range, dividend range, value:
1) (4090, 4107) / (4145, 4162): 1.14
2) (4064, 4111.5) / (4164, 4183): 1.05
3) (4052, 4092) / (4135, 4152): 1.03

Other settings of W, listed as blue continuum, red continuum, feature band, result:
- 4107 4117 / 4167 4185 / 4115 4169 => -2.17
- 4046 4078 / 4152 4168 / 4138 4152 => 0.72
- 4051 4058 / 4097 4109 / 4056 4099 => 0.55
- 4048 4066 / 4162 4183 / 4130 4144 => 0.50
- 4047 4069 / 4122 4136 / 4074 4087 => 1.53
